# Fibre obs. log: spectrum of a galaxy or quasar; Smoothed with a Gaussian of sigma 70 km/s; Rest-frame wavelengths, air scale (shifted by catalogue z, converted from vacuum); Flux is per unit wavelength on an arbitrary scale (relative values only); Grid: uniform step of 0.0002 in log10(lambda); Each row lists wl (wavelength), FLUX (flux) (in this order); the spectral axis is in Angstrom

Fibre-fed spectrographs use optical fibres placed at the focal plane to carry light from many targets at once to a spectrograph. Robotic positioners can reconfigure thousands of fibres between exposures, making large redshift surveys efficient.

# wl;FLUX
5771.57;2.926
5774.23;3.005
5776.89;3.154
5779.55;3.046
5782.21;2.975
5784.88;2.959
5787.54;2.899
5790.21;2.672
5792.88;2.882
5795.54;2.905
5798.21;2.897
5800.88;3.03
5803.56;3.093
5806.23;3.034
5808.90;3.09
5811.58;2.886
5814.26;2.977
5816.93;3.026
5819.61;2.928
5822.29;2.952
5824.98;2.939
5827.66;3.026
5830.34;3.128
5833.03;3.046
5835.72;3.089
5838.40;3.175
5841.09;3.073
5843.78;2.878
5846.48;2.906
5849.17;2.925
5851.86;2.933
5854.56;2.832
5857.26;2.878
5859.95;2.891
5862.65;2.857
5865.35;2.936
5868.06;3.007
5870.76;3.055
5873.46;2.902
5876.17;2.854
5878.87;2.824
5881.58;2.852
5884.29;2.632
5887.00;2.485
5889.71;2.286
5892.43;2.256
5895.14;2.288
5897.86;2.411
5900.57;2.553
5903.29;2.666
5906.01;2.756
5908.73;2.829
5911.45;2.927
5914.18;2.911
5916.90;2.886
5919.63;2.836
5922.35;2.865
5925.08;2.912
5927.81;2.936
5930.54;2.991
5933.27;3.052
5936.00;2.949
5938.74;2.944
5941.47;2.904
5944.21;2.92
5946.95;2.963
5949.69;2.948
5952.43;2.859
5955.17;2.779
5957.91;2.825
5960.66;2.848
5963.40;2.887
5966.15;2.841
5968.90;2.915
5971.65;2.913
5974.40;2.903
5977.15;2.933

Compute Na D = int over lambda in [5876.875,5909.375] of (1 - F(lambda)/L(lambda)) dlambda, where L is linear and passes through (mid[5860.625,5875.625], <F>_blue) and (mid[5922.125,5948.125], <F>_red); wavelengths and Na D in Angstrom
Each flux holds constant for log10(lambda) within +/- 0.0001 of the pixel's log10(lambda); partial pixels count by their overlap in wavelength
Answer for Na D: 4.1 Angstrom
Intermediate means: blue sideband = 2.94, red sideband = 2.95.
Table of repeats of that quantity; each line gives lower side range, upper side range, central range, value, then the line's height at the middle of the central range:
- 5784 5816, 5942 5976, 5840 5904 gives 3.54 Angstrom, 2.92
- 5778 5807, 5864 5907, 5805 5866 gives -3.39 Angstrom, 2.82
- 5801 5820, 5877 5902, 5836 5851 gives -1.02 Angstrom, 2.8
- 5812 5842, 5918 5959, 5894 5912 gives 1.98 Angstrom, 2.95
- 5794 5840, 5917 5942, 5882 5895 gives 2.31 Angstrom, 2.96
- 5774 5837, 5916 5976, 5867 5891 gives 1.45 Angstrom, 2.94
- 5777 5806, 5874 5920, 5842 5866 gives -1.00 Angstrom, 2.78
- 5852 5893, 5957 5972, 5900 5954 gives -0.96 Angstrom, 2.83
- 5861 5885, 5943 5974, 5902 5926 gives 0.35 Angstrom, 2.88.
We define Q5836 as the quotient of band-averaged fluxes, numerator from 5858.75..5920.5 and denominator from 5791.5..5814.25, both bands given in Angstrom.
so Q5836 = 0.92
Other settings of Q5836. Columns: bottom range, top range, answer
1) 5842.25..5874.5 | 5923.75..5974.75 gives 1.00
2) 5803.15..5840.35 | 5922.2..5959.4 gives 0.96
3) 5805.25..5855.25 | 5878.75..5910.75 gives 0.86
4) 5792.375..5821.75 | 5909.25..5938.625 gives 0.98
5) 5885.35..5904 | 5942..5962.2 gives 1.19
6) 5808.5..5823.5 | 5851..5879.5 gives 0.98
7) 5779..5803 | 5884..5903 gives 0.83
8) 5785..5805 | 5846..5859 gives 0.99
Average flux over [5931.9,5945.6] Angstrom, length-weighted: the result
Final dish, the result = 2.95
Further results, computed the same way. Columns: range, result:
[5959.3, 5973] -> 2.88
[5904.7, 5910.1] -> 2.79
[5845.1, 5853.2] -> 2.92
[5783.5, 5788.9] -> 2.92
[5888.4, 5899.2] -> 2.31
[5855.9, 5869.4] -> 2.91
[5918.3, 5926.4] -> 2.87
